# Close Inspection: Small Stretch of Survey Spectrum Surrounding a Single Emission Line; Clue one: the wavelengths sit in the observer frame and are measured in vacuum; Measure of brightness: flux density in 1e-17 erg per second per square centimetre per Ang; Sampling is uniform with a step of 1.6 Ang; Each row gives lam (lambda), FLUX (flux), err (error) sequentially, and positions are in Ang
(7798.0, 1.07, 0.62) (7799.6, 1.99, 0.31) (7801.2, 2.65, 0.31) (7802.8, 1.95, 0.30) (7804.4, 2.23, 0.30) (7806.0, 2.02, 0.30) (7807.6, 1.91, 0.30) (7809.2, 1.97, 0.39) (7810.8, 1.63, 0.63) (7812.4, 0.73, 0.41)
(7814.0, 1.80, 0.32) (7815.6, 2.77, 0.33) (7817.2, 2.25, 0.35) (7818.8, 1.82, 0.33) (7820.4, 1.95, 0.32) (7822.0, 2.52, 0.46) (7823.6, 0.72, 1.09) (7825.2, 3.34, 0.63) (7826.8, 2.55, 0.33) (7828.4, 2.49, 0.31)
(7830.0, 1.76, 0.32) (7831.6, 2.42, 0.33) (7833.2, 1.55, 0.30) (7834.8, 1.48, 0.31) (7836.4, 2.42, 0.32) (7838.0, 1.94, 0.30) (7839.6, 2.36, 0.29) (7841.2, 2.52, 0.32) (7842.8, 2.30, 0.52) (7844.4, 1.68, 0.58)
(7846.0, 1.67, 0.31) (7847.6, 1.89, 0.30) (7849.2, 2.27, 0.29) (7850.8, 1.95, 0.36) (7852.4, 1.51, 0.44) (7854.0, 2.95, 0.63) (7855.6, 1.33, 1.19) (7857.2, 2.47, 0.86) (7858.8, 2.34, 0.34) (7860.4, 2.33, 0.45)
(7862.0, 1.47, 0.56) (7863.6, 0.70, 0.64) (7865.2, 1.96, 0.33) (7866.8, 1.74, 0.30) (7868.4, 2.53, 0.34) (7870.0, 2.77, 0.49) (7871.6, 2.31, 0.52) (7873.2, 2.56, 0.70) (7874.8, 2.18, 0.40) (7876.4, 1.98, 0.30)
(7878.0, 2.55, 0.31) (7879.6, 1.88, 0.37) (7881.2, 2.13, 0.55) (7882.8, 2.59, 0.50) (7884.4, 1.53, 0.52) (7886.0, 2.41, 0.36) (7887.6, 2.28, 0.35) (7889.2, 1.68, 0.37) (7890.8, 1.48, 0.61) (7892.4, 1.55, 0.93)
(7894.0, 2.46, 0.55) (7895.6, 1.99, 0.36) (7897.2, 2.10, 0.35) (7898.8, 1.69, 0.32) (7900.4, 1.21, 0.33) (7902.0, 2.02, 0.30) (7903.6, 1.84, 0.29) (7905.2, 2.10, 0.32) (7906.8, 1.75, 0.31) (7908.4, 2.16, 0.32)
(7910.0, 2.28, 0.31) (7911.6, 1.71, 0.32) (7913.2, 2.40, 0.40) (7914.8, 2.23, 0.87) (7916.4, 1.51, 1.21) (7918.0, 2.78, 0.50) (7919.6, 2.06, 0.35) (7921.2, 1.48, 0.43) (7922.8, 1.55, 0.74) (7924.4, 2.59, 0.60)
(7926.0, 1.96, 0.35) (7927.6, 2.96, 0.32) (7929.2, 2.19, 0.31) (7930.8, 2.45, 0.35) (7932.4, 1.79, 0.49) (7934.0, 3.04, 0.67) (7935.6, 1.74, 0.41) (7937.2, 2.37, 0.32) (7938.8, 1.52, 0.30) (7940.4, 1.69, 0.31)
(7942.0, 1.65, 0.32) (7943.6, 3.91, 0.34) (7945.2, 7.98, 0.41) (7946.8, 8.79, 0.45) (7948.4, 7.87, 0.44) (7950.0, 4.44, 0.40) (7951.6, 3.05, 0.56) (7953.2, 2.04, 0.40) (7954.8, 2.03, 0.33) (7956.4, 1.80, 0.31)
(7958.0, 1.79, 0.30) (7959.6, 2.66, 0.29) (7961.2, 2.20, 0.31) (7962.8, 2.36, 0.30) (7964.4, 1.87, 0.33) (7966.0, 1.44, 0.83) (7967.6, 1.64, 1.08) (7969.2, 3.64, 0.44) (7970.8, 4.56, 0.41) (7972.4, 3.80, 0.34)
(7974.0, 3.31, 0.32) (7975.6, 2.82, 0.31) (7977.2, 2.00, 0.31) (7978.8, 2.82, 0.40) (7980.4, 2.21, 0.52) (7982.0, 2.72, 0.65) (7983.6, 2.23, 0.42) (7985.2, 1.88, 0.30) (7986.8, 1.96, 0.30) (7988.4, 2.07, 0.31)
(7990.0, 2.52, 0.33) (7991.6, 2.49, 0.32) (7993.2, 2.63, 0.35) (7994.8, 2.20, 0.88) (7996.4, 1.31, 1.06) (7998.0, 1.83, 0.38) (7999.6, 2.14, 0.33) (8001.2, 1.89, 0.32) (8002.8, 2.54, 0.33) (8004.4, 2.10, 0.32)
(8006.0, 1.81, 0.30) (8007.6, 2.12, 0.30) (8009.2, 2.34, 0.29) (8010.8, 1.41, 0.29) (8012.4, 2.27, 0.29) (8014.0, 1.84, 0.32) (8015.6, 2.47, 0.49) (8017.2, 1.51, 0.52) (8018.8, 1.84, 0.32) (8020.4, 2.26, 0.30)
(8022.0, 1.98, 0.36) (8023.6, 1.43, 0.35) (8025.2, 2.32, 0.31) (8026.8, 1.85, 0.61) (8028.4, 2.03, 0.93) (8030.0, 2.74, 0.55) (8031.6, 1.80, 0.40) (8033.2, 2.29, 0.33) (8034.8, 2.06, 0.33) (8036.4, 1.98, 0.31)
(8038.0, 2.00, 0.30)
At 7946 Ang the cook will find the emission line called H-alpha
